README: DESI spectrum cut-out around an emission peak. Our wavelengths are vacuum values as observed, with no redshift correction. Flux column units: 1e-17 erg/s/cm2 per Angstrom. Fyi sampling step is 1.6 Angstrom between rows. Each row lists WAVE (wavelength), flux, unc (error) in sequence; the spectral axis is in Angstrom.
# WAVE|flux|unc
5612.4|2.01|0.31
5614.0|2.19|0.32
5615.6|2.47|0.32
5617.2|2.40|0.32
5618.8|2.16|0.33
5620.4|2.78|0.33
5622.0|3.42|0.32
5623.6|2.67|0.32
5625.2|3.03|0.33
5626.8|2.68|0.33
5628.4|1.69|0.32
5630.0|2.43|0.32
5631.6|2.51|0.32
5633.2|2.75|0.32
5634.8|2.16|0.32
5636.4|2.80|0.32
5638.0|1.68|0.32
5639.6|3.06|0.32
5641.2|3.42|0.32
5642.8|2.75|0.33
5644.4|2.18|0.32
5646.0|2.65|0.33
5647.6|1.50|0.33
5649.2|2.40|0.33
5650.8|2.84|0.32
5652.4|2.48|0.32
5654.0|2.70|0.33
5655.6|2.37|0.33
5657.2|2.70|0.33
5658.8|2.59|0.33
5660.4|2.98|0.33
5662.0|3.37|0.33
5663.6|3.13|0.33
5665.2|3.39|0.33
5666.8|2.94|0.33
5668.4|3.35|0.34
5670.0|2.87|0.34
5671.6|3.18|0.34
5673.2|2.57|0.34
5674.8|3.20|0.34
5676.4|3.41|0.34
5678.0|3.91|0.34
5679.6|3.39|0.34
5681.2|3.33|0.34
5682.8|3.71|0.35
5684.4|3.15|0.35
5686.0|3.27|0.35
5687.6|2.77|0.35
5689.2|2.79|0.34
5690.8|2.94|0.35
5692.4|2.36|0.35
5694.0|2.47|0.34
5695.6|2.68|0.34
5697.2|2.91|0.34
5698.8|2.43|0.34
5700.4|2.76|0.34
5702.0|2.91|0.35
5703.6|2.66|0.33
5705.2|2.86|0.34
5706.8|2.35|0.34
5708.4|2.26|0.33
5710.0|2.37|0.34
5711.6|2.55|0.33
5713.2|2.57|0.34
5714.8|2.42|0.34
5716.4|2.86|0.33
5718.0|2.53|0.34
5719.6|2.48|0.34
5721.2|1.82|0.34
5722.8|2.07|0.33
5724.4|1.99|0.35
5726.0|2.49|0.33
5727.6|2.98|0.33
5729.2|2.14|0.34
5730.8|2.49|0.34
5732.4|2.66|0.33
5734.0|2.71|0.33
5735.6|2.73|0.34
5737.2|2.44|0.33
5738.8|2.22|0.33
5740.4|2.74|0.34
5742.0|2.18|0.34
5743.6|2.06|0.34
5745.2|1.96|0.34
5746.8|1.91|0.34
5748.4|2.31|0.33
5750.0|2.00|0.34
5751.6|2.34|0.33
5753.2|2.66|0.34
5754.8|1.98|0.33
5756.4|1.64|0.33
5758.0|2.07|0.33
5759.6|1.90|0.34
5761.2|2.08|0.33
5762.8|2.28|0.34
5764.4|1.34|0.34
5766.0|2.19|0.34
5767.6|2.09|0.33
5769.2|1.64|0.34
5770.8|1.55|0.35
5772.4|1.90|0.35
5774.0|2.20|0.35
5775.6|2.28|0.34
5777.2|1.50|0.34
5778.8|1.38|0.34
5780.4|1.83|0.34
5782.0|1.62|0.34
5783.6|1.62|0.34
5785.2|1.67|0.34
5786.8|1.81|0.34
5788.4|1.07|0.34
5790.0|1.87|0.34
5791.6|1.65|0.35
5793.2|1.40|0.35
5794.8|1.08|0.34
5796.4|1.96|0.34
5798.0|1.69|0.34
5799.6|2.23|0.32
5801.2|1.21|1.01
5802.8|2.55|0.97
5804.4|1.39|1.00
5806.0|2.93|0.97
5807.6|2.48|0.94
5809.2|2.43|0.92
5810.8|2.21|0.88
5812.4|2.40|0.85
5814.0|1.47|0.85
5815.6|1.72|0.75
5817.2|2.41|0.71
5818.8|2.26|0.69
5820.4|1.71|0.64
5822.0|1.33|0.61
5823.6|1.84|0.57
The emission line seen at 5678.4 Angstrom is C III] 1909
